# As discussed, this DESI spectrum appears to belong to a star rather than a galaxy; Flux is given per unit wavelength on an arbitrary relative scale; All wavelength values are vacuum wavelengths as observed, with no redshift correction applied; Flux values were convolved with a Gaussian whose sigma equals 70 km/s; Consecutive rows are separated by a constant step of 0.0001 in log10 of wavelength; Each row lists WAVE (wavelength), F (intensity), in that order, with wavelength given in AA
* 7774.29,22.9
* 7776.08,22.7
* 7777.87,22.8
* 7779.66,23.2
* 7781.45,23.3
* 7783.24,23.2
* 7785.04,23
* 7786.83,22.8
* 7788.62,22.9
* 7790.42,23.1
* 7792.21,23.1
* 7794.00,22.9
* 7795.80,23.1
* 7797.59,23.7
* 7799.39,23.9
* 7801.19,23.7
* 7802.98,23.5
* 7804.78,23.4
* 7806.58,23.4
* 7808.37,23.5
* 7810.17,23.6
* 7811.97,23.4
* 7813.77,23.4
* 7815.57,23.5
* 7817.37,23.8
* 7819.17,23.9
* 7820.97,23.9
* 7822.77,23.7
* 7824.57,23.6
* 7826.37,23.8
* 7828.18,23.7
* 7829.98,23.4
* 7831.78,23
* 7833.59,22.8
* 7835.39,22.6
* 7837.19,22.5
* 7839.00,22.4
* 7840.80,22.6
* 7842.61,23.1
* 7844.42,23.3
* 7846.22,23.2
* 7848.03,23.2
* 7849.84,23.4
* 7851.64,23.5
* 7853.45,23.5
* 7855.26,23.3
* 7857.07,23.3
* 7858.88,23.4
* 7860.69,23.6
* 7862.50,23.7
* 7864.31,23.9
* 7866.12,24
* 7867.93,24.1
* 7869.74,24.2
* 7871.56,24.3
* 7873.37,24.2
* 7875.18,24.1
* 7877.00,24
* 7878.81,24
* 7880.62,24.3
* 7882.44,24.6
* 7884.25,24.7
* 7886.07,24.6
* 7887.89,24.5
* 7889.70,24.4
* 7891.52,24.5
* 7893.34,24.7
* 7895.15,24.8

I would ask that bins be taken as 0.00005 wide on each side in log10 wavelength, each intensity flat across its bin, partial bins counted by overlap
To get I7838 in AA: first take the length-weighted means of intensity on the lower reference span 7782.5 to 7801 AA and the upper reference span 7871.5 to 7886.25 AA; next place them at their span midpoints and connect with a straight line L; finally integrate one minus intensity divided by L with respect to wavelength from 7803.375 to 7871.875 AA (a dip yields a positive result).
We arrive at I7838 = 1.0 AA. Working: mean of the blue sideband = 23.2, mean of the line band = 23.4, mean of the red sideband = 24.3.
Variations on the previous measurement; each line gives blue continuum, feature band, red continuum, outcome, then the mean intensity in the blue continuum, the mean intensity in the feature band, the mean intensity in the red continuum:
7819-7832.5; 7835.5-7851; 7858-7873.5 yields 0.5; 23.6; 23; 23.9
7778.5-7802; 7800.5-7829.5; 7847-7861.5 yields -0.4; 23.2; 23.6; 23.4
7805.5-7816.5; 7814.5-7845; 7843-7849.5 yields 0.1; 23.5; 23.3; 23.2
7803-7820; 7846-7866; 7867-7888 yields 0.5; 23.5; 23.5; 24.3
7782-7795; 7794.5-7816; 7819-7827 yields -0.1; 23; 23.5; 23.8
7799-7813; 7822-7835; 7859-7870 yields 0.1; 23.5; 23.4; 23.9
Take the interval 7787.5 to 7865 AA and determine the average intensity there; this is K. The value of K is 23.4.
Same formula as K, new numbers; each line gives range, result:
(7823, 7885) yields 23.6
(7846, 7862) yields 23.4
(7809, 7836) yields 23.5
